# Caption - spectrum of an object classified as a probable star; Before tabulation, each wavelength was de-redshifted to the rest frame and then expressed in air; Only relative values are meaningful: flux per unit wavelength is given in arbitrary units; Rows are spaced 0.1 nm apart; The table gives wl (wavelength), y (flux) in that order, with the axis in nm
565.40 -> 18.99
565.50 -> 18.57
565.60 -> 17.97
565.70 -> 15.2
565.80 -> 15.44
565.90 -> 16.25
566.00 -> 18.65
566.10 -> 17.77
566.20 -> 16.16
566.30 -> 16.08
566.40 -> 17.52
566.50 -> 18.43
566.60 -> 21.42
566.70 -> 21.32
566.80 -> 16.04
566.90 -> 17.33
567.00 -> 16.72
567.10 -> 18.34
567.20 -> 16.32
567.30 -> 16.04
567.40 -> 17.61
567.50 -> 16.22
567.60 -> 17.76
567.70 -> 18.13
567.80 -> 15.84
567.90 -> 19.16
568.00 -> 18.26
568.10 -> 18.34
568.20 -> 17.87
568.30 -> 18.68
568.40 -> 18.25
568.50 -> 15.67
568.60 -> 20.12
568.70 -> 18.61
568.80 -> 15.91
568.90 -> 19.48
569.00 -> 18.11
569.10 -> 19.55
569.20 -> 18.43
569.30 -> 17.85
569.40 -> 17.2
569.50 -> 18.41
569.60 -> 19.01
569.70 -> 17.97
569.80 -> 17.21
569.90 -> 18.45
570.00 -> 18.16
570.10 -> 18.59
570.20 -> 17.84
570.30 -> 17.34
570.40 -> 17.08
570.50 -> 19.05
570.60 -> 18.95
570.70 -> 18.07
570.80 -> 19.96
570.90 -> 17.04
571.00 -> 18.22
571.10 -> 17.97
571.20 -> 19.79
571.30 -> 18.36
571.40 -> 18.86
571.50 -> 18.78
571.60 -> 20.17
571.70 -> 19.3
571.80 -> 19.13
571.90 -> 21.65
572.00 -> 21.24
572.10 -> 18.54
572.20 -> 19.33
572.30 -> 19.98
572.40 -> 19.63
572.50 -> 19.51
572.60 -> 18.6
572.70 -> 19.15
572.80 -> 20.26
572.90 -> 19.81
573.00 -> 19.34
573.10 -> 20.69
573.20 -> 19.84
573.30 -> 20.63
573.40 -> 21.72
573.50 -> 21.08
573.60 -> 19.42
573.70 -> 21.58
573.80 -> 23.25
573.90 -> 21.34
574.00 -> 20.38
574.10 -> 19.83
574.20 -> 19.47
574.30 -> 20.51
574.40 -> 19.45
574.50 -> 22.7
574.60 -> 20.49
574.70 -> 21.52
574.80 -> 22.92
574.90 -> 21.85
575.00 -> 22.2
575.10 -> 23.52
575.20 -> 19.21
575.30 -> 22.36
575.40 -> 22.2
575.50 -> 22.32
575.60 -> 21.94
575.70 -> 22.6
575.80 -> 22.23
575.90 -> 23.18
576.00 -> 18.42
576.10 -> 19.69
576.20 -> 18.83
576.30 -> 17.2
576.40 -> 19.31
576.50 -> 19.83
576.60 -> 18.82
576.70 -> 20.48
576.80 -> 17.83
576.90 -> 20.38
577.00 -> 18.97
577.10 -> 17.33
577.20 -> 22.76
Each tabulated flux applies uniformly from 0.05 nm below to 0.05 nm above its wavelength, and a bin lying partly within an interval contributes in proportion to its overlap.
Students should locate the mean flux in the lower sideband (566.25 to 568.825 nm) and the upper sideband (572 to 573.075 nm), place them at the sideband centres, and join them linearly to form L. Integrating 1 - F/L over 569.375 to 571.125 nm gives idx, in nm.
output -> 0.05 nm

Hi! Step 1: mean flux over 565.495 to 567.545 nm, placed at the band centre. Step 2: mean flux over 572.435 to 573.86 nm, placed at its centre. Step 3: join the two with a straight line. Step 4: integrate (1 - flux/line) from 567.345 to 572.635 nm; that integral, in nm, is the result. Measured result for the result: 0.13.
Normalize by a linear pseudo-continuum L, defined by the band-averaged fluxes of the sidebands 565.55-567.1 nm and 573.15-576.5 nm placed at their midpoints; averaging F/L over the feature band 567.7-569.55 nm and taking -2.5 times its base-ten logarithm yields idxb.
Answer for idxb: 0.02 mag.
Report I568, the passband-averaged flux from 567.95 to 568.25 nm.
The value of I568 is 18.2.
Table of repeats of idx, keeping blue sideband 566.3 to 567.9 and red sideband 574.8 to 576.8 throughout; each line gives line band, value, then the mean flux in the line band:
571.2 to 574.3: -0.05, 20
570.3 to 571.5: 0.04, 18.5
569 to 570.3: 0.03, 18.2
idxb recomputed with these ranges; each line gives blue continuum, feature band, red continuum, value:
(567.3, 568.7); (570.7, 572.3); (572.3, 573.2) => 0.00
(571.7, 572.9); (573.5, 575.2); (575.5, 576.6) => -0.06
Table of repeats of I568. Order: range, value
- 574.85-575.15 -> 22.5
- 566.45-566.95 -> 18.9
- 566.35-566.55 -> 18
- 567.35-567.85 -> 17.1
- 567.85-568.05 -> 18.7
